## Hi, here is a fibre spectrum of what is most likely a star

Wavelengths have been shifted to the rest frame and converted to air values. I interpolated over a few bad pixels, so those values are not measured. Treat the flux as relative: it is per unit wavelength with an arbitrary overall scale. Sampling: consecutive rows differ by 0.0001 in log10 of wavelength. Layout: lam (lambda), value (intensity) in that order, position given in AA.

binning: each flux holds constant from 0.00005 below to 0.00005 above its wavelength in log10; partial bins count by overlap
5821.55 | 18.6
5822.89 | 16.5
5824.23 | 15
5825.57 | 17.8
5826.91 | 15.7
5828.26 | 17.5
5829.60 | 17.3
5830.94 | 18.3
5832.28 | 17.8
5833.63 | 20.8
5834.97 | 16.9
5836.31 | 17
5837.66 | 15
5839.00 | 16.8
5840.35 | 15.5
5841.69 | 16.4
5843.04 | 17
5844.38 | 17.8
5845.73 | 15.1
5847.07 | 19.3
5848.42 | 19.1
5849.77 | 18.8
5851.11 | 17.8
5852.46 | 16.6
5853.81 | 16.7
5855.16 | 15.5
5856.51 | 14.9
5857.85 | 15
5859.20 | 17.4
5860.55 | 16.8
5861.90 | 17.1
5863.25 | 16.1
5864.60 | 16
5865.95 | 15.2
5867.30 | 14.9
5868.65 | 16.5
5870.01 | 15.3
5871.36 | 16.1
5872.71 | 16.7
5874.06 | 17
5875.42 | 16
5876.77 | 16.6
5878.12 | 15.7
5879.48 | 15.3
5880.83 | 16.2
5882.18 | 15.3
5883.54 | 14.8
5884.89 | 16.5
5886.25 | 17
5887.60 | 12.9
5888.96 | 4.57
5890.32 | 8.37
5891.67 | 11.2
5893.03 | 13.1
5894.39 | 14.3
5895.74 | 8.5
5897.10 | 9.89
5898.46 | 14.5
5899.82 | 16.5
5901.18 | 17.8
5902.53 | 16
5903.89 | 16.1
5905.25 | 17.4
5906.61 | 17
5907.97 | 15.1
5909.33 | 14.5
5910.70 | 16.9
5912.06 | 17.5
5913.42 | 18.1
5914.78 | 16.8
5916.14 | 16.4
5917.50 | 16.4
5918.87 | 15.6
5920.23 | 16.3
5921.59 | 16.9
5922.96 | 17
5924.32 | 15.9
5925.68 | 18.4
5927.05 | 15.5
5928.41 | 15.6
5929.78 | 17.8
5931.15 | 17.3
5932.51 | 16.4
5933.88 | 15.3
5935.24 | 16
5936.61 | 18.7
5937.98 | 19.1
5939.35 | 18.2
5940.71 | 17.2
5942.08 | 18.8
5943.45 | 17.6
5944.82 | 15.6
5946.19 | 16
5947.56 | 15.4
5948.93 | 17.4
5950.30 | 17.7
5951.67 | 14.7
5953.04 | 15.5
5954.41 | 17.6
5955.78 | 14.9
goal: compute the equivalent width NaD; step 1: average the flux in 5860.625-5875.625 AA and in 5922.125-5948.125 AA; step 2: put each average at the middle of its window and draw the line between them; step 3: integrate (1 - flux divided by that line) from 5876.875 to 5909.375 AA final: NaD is 4.5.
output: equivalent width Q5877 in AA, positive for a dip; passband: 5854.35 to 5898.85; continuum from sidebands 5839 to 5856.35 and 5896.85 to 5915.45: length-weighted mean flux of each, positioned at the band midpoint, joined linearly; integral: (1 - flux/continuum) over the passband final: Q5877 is 5.5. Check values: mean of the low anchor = 17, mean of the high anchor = 16.1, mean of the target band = 14.6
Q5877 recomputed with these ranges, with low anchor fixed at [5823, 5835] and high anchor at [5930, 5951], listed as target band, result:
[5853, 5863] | 0.67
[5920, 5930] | 0.31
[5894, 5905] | 1.86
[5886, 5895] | 3.08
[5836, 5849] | 0.39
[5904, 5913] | 0.41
